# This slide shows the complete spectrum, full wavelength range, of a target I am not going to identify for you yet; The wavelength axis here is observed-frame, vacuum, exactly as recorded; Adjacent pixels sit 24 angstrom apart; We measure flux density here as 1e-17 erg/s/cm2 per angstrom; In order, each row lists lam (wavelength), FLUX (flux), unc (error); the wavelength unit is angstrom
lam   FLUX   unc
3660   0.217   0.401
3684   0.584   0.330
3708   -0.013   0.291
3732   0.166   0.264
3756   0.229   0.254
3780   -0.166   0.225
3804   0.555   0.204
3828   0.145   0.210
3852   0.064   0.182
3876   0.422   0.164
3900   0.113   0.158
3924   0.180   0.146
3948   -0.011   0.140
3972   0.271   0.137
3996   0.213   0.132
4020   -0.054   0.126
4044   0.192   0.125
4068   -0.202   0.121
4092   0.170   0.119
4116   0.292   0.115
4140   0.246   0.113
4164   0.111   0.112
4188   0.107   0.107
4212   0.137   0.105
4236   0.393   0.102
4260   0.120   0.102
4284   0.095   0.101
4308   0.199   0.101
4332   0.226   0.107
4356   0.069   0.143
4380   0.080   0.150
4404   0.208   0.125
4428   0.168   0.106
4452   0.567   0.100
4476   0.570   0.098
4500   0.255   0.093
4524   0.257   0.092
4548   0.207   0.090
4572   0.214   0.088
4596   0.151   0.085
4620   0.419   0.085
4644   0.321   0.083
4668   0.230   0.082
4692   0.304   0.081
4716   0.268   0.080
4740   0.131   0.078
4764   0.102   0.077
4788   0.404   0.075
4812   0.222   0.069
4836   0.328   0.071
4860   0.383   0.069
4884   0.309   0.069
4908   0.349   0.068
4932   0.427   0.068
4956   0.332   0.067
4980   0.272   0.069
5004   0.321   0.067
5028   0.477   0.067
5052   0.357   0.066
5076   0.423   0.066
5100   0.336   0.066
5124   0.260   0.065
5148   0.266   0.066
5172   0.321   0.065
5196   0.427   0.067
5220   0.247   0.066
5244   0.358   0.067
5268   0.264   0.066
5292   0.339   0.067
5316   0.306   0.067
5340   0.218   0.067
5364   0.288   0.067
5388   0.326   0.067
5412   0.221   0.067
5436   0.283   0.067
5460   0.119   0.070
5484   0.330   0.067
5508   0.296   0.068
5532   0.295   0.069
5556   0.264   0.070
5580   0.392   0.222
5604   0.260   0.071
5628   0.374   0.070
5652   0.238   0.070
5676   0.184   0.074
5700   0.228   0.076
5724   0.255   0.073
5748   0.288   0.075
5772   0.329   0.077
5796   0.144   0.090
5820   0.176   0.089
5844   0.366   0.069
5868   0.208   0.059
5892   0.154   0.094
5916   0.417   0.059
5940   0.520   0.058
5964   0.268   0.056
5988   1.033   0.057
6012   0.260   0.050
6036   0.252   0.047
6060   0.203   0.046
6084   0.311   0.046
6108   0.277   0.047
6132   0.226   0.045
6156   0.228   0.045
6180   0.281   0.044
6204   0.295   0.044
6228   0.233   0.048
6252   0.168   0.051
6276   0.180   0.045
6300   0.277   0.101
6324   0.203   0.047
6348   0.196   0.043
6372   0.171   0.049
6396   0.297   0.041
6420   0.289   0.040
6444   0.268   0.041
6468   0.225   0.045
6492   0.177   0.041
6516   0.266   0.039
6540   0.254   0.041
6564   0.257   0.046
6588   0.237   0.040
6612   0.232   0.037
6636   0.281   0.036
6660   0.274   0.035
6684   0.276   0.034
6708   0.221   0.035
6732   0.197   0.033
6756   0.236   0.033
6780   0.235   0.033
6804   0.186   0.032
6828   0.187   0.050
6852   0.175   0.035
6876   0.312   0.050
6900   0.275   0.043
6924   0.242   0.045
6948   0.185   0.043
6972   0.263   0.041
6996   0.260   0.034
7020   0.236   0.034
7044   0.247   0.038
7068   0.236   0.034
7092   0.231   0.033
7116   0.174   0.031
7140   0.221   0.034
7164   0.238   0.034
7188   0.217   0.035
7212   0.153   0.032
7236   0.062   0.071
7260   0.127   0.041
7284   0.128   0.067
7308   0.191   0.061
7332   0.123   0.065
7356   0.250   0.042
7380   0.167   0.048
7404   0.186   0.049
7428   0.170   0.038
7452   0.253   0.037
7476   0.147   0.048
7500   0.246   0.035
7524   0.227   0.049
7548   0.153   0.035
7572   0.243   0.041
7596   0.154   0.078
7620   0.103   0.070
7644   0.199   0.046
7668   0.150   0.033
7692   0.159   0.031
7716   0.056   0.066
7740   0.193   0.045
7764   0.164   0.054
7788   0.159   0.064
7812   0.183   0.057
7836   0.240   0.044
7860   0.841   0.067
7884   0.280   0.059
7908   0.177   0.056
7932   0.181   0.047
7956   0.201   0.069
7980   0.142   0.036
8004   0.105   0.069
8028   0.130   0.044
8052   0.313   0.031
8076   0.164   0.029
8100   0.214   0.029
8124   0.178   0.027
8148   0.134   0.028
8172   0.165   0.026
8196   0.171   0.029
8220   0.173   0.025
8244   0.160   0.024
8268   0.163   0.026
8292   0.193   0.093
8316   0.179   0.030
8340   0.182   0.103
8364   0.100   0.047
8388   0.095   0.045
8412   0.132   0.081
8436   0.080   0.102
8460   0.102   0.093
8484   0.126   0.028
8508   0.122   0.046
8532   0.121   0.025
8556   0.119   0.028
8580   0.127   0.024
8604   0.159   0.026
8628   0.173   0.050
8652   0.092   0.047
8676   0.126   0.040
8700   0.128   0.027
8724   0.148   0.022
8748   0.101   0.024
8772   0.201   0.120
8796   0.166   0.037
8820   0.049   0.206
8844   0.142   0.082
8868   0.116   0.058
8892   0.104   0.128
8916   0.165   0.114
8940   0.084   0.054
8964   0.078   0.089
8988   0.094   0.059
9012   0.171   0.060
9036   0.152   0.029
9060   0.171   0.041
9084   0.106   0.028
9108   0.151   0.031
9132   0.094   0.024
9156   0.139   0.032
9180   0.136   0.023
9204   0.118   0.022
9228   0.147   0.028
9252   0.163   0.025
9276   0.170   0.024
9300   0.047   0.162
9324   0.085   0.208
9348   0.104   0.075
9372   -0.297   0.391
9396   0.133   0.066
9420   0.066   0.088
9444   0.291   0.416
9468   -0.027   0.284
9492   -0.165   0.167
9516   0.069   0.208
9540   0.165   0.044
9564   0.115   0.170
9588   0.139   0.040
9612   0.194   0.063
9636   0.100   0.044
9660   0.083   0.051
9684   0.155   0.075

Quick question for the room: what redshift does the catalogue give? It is 0.198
